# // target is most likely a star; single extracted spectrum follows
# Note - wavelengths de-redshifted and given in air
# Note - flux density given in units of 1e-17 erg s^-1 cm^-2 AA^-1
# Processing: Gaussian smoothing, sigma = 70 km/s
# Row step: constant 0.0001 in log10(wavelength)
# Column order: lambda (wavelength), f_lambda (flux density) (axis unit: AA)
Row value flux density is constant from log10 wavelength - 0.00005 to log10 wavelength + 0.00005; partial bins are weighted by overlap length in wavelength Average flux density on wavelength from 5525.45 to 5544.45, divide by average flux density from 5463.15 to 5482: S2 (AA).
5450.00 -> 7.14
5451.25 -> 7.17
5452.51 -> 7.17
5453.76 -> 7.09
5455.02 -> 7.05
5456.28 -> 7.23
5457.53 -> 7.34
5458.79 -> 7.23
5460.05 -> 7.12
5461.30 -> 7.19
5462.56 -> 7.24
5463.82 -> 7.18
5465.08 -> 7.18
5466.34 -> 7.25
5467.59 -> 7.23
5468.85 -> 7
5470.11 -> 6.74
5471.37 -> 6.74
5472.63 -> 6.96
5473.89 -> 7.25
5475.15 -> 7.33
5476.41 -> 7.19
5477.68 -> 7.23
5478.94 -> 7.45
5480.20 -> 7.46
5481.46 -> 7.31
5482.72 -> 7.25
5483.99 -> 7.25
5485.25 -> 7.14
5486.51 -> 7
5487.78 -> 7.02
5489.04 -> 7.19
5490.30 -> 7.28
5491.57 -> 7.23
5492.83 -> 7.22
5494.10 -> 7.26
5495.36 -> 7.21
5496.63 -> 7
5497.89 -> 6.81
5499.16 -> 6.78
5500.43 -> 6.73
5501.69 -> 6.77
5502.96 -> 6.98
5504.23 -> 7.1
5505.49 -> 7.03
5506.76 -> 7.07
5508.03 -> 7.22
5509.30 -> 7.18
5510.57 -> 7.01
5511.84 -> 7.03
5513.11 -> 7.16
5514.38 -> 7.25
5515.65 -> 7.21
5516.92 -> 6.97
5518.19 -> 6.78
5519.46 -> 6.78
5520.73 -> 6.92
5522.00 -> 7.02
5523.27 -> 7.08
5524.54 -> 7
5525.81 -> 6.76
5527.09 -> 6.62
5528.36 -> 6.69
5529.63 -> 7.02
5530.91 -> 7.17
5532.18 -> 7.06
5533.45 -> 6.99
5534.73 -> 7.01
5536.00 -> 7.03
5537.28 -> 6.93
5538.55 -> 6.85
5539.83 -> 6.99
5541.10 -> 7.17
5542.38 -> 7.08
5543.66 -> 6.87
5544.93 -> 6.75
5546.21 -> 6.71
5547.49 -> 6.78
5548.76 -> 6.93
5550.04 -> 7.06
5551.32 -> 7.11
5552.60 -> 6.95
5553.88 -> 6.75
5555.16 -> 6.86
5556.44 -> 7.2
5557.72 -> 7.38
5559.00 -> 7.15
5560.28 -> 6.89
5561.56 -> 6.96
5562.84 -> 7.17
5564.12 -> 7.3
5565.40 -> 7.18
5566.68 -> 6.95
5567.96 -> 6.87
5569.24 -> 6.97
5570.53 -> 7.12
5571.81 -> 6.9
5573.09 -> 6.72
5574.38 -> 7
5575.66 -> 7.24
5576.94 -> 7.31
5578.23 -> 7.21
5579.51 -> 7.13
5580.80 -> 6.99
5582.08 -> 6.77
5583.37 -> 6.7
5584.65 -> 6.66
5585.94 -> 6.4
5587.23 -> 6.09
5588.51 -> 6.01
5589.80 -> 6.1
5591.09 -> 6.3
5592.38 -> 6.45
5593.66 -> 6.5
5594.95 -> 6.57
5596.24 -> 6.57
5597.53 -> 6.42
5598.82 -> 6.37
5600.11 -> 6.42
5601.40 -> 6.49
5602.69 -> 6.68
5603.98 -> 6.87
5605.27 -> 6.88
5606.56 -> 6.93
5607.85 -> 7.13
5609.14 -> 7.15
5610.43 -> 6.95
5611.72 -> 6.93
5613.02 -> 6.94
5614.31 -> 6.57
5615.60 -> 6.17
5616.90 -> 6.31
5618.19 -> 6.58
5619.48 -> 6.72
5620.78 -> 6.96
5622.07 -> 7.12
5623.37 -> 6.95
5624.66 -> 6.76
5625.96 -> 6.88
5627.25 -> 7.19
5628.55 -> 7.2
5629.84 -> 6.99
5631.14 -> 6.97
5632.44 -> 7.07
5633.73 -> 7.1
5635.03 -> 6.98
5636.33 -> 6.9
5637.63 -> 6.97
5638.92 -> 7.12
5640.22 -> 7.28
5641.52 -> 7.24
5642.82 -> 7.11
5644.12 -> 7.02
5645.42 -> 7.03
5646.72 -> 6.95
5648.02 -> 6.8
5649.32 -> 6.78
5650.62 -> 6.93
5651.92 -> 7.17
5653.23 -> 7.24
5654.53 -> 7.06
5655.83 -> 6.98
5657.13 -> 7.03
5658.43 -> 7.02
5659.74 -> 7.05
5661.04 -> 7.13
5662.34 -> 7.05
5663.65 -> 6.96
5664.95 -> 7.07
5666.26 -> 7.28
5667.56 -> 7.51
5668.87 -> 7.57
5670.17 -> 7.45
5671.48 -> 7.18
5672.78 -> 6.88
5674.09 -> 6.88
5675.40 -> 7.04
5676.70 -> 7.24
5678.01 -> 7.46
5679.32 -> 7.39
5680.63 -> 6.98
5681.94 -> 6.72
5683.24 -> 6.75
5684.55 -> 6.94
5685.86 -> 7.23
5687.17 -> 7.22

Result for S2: 1.0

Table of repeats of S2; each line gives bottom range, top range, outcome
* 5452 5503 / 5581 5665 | 0.96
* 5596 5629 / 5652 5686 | 1.05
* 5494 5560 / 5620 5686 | 1.01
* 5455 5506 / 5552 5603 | 0.95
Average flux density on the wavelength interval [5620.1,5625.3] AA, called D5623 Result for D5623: 6.94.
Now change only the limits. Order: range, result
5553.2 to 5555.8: 6.8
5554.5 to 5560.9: 7.09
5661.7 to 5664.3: 6.99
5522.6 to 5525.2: 7.05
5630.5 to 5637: 7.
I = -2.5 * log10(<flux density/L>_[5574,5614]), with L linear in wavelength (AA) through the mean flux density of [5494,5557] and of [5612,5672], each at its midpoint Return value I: 0.04 mag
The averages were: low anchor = 6.97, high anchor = 7.01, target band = 6.71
